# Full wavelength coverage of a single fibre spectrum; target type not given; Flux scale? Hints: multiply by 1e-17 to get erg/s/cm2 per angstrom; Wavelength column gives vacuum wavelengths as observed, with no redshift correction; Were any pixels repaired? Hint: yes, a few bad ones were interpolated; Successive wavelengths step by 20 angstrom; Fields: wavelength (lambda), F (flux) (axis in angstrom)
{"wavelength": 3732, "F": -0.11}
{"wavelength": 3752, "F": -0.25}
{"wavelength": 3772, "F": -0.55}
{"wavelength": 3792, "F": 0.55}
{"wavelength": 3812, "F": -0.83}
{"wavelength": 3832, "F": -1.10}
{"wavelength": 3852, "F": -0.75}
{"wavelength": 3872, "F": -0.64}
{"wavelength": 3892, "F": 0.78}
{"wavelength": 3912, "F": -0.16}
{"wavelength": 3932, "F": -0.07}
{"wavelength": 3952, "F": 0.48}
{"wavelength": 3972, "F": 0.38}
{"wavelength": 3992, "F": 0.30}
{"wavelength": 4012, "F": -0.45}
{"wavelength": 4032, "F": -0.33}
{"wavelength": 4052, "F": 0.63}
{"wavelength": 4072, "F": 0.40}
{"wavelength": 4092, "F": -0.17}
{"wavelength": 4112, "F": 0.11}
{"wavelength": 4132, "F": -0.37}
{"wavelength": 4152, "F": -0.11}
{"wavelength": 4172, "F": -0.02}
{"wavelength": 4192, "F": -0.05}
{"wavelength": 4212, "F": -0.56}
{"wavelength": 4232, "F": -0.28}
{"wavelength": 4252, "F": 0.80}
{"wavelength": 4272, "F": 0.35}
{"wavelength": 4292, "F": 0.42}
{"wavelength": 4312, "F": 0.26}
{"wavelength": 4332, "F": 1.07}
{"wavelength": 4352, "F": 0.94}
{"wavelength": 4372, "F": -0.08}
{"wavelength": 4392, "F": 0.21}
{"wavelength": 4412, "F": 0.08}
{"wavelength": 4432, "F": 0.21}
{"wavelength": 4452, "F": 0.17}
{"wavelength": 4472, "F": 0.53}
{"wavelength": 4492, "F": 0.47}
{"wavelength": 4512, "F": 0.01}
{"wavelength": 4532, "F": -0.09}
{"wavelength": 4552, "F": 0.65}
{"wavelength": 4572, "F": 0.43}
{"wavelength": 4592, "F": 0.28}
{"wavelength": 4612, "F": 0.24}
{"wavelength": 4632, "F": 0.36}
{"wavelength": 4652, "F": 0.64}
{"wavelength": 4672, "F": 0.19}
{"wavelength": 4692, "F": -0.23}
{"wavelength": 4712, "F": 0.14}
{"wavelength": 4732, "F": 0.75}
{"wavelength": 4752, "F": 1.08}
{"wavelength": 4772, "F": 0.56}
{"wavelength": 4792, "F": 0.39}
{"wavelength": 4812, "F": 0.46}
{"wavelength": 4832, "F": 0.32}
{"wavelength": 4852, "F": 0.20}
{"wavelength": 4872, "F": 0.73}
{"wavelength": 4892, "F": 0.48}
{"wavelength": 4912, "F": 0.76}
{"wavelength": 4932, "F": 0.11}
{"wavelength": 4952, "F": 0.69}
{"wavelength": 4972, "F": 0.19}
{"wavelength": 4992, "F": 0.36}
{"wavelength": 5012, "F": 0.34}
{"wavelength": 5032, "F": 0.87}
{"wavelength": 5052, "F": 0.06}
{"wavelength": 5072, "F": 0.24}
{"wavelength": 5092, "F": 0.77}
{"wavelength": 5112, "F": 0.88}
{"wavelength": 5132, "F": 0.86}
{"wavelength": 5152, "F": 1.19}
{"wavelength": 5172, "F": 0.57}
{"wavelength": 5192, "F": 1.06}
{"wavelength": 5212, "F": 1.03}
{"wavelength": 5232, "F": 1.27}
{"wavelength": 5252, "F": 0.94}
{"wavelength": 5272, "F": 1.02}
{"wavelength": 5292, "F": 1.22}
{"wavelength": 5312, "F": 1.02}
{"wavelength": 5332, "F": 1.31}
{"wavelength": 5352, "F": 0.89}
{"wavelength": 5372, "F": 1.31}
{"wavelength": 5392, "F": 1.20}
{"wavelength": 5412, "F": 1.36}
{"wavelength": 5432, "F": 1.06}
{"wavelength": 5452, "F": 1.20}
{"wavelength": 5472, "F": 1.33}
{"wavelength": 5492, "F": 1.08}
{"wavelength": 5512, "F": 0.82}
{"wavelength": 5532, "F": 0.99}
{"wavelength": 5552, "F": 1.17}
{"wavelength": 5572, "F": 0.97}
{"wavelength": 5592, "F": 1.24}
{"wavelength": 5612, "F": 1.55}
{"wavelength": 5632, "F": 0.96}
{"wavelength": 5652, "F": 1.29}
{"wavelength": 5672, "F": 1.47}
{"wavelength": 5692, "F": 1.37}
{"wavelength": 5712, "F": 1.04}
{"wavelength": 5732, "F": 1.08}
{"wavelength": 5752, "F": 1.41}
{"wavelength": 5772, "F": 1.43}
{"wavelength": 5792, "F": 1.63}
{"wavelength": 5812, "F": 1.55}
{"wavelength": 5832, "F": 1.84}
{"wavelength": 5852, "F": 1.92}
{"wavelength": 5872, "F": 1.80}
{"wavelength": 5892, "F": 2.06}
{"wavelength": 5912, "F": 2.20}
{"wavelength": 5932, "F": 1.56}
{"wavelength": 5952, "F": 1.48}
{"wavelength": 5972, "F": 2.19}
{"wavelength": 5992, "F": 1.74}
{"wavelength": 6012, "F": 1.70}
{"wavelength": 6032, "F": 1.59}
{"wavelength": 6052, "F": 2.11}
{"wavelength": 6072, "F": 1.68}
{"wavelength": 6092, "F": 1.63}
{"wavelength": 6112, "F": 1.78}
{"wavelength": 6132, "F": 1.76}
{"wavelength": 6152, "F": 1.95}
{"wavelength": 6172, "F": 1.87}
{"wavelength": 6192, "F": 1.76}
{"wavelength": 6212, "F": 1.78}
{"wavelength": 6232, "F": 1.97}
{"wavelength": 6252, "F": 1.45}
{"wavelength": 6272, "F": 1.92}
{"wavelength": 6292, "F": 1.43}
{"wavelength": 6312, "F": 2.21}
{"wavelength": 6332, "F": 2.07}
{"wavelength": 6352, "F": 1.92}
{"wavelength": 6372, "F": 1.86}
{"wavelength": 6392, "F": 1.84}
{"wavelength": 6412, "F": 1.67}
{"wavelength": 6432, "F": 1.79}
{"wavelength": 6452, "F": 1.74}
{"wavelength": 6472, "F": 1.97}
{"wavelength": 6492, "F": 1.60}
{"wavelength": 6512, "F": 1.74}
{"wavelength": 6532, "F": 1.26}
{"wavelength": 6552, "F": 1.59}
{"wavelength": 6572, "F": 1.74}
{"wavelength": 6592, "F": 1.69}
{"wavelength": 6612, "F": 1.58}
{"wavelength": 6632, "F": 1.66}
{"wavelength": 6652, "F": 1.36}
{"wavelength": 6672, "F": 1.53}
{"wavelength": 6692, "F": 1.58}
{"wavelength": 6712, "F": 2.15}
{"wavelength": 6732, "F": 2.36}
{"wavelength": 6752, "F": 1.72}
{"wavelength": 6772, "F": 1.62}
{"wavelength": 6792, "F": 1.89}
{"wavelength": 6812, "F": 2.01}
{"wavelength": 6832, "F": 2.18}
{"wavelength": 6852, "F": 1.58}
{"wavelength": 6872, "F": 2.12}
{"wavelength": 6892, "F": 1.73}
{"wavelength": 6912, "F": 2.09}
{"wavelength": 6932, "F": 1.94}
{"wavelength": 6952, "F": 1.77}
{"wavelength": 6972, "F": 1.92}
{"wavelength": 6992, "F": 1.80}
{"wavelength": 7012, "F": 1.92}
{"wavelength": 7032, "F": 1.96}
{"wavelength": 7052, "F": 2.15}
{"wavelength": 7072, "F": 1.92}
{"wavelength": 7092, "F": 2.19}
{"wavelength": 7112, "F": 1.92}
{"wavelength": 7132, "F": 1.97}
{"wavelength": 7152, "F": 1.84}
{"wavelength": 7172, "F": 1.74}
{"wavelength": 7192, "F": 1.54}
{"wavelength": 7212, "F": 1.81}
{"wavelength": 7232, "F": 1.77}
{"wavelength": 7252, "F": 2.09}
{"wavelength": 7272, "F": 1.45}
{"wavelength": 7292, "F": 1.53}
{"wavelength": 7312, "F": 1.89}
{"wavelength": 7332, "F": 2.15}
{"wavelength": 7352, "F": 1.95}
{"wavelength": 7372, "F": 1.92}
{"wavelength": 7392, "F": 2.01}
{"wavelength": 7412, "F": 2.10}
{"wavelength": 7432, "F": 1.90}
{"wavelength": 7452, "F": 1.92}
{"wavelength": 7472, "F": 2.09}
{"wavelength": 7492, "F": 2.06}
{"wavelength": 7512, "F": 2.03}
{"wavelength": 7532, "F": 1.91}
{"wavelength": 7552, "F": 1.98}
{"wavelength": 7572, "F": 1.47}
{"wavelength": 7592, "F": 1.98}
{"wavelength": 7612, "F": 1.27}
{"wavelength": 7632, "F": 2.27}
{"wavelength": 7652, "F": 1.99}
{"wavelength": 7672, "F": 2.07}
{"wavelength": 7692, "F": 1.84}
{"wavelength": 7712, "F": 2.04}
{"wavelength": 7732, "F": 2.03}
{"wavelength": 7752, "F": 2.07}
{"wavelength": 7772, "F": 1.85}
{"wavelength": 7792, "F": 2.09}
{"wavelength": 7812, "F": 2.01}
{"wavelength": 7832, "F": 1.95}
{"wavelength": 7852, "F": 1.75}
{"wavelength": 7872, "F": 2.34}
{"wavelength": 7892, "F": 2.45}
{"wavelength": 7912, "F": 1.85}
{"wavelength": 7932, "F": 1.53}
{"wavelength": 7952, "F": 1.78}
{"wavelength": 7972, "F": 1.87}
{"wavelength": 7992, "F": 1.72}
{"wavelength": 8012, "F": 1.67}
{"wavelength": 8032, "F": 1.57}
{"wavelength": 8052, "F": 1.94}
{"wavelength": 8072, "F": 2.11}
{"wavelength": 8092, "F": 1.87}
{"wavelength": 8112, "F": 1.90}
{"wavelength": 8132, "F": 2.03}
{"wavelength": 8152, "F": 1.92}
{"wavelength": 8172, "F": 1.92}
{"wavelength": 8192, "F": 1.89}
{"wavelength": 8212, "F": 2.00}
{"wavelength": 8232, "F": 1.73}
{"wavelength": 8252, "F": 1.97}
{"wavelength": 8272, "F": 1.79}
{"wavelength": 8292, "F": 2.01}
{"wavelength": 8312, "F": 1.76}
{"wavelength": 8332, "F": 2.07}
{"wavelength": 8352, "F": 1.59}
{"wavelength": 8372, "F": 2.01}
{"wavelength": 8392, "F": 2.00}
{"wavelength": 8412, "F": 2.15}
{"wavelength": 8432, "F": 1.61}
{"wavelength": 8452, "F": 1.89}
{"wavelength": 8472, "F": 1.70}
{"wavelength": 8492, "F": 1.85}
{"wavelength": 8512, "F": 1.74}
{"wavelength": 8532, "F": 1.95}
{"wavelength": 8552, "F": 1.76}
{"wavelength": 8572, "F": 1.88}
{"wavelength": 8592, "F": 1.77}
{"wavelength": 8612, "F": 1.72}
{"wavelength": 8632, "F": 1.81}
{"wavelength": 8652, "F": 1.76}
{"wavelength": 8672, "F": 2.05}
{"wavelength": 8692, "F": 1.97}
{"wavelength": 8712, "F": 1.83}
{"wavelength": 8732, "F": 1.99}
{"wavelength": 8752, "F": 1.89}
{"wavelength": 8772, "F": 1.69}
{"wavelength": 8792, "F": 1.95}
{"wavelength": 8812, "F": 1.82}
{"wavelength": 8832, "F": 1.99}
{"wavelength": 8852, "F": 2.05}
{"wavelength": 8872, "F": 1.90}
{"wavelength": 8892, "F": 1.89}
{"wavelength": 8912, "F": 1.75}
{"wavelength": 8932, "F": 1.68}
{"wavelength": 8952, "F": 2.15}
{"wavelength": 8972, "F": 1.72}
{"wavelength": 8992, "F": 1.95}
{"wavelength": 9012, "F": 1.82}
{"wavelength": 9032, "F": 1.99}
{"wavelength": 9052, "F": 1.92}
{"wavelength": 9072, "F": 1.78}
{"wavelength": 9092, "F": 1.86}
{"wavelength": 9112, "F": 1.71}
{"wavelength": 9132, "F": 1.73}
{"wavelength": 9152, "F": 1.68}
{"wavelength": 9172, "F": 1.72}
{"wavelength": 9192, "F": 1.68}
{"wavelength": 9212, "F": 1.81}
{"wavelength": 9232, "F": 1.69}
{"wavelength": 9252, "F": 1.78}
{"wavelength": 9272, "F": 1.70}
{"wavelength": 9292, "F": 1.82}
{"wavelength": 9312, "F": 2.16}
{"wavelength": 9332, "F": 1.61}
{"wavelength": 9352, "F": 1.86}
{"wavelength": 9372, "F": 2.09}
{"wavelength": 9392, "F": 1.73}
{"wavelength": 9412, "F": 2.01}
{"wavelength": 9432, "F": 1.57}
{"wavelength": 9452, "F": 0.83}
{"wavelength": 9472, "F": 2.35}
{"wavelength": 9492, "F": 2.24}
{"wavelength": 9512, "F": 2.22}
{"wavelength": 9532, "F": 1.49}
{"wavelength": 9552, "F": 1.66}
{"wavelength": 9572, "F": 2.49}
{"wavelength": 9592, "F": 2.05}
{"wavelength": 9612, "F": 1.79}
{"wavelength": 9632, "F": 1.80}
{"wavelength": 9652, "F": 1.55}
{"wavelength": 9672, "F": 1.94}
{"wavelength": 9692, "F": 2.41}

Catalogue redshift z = 0.285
